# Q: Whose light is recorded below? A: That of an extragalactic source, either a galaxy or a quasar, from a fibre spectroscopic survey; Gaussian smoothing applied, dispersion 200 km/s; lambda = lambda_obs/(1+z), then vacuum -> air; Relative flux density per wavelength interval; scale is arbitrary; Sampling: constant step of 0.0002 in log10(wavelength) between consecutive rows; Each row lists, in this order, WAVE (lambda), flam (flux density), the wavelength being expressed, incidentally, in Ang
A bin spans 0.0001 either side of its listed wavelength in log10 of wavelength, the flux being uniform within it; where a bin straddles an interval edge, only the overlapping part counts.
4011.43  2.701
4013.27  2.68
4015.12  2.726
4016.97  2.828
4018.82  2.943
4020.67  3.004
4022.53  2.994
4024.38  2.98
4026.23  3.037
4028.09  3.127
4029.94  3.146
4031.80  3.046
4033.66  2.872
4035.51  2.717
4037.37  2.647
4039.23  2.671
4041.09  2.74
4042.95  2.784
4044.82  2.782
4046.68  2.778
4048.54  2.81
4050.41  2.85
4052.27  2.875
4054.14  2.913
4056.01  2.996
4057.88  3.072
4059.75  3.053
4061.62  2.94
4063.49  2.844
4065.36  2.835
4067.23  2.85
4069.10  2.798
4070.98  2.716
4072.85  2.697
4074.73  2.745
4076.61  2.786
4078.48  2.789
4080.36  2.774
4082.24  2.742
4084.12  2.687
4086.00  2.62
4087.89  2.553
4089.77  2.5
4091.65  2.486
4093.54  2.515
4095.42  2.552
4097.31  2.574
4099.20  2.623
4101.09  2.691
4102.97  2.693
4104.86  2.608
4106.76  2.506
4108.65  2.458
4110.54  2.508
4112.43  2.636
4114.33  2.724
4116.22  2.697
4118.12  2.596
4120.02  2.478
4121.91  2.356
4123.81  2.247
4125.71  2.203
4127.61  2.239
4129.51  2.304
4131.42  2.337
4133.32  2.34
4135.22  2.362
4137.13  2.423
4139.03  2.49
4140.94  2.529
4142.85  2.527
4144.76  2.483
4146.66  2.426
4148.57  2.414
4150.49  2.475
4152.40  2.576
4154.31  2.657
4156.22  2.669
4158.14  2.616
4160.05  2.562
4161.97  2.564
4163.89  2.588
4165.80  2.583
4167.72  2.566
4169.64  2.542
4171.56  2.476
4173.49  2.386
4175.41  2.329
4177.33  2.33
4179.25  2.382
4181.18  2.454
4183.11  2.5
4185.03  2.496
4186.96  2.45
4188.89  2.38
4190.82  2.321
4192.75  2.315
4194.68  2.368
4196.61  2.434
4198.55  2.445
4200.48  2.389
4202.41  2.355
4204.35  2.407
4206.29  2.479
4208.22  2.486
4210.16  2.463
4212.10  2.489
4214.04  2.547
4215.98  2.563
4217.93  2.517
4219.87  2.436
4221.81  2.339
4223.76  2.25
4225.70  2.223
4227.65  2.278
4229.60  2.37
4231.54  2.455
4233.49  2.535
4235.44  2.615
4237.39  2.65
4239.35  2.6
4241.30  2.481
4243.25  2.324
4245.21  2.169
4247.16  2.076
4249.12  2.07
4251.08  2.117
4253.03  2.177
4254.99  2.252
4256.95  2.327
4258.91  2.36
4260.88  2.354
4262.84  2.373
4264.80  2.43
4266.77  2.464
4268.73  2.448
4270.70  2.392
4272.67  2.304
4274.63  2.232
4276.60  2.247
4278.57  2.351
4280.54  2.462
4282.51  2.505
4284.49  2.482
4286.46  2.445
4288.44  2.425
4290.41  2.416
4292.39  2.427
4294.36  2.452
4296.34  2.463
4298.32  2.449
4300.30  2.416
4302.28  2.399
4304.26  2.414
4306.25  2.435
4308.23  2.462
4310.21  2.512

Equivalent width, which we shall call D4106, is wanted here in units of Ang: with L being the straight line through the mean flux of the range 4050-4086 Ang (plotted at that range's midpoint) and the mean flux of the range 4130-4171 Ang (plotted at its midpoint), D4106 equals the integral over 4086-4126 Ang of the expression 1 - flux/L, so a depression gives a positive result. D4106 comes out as 2.1 Ang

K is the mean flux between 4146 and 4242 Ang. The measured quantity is 2.46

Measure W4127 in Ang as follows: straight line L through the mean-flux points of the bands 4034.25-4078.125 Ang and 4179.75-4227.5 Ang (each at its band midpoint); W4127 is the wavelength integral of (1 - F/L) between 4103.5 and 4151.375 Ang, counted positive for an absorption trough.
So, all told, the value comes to 3.1 Ang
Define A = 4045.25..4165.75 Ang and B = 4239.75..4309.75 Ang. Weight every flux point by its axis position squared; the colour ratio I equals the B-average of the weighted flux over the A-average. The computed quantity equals 0.98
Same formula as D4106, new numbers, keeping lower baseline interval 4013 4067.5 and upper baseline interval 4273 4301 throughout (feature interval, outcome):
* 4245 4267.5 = 1.9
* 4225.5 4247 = 0.7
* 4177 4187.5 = 0.7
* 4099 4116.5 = 0.9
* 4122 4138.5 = 2.4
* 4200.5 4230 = 1.6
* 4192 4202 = 0.8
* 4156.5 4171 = 0.4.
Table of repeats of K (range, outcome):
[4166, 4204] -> 2.42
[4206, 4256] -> 2.38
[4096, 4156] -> 2.49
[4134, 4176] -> 2.51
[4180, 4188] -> 2.47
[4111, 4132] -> 2.44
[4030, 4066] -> 2.86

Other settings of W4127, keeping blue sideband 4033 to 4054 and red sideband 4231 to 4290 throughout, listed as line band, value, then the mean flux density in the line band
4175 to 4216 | 1.1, 2.43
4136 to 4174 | 0.6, 2.53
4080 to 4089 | 0.1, 2.66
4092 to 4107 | 0.4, 2.59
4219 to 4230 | 0.6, 2.31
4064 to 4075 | -0.2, 2.78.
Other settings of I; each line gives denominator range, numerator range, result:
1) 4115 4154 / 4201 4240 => 1.05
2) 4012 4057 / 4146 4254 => 0.92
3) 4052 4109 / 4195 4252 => 0.94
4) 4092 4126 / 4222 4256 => 0.98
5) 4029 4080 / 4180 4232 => 0.91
